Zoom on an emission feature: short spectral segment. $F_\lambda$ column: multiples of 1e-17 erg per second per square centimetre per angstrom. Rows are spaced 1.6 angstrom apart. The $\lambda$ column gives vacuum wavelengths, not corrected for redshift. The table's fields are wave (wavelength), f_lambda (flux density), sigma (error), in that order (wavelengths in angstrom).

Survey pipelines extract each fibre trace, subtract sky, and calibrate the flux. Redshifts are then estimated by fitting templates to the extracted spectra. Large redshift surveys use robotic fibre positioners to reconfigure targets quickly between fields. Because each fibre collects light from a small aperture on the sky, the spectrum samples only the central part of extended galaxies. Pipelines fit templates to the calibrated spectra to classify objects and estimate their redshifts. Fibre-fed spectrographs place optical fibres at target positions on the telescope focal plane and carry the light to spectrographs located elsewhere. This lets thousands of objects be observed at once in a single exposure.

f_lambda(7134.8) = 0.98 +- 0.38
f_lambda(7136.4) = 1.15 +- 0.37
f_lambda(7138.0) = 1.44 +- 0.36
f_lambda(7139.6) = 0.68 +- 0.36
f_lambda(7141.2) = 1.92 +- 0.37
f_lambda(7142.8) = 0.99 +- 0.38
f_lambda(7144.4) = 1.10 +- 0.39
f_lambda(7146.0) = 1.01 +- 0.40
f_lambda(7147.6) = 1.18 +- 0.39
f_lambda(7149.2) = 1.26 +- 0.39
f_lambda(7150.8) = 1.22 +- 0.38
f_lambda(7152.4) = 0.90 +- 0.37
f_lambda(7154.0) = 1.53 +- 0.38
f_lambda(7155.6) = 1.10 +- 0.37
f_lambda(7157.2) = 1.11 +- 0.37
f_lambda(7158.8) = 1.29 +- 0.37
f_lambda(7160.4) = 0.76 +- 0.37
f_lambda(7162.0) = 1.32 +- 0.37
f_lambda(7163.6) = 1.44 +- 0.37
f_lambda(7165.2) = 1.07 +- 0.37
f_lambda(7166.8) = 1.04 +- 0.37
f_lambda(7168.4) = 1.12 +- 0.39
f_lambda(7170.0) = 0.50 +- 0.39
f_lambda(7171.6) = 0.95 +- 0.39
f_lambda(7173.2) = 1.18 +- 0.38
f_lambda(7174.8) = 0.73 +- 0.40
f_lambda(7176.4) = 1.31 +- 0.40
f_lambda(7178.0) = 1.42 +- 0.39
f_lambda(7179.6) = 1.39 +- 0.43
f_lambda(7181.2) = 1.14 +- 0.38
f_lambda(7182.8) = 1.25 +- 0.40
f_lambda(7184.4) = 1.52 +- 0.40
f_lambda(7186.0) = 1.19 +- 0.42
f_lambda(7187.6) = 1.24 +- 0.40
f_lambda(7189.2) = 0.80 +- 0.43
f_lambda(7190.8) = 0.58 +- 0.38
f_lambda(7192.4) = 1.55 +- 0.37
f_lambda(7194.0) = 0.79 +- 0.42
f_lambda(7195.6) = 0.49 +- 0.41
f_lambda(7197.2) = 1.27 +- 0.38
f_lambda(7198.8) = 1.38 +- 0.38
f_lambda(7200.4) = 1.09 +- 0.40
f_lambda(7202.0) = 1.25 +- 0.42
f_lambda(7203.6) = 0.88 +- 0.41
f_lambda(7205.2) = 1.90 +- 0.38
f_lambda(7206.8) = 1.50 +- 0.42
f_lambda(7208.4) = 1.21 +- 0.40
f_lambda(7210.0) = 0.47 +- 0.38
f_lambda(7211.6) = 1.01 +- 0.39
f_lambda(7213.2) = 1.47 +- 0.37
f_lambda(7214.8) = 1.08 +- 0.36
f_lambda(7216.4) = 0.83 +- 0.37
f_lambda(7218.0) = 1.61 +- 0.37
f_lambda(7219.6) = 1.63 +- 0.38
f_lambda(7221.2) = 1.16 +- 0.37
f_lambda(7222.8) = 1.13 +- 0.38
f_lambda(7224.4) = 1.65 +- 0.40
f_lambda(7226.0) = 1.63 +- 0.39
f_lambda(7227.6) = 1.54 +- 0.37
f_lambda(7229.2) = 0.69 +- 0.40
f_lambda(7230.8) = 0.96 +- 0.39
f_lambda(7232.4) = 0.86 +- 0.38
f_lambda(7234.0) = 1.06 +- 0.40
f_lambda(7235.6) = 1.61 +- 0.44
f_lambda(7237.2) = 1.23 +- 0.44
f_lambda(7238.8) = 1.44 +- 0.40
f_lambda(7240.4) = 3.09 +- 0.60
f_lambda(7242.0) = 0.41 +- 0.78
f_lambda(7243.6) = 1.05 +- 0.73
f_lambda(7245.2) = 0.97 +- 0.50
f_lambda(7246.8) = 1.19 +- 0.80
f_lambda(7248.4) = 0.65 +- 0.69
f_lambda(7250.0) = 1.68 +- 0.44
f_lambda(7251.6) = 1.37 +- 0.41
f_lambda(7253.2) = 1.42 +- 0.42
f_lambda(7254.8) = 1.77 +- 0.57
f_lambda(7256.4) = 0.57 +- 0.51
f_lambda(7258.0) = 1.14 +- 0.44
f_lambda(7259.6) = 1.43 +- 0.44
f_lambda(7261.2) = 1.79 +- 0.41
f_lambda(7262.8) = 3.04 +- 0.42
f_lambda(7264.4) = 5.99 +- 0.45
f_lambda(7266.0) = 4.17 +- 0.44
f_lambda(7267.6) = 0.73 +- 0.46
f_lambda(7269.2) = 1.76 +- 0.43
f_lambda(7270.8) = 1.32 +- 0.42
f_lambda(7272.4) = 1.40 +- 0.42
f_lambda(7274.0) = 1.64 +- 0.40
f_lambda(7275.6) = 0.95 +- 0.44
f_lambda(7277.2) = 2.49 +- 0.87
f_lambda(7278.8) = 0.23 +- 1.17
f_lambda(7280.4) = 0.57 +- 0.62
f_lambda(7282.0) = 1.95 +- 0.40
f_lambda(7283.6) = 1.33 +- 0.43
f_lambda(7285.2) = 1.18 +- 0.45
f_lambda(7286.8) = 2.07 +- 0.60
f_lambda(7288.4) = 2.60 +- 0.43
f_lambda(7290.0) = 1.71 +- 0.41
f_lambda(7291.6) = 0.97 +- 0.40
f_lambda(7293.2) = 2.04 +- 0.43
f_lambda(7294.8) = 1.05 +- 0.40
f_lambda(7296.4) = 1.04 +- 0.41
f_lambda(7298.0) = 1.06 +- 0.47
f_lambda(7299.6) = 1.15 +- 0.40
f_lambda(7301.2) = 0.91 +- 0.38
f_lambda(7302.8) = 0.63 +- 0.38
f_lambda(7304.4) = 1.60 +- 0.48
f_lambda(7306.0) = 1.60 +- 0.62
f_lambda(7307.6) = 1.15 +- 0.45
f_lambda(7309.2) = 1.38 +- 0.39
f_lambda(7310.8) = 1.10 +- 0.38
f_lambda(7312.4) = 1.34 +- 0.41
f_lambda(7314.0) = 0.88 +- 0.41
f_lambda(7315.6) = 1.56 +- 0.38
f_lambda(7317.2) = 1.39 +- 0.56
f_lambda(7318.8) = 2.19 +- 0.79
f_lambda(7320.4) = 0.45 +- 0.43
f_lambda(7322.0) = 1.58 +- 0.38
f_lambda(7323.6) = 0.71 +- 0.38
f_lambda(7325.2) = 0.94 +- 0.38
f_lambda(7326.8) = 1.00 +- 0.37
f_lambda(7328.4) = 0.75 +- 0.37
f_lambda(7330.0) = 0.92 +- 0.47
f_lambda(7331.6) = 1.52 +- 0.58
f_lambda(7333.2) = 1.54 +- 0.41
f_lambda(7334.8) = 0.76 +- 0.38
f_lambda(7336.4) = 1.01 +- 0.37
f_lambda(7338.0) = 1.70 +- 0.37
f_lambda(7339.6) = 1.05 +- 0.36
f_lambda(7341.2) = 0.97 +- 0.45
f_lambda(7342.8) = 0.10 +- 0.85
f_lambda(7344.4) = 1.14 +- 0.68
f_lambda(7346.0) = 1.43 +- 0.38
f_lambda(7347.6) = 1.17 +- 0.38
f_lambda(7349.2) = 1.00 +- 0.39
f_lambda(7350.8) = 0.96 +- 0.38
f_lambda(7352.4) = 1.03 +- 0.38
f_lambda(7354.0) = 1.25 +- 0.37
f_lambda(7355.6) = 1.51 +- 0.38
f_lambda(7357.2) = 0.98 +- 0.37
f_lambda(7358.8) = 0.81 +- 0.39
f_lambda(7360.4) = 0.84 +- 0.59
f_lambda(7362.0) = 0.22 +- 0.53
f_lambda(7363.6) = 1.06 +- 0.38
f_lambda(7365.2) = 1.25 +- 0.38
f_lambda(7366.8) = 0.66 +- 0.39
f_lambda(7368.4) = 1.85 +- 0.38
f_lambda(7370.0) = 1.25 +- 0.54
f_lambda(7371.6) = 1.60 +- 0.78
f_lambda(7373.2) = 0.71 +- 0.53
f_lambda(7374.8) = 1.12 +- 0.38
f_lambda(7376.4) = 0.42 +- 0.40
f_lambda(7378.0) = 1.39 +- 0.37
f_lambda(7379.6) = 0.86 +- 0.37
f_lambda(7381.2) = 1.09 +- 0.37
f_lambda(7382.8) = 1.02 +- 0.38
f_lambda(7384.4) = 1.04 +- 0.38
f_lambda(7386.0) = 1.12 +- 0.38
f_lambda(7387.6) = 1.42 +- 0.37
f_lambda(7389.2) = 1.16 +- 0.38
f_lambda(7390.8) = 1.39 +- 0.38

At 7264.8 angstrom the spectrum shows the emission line Halpha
